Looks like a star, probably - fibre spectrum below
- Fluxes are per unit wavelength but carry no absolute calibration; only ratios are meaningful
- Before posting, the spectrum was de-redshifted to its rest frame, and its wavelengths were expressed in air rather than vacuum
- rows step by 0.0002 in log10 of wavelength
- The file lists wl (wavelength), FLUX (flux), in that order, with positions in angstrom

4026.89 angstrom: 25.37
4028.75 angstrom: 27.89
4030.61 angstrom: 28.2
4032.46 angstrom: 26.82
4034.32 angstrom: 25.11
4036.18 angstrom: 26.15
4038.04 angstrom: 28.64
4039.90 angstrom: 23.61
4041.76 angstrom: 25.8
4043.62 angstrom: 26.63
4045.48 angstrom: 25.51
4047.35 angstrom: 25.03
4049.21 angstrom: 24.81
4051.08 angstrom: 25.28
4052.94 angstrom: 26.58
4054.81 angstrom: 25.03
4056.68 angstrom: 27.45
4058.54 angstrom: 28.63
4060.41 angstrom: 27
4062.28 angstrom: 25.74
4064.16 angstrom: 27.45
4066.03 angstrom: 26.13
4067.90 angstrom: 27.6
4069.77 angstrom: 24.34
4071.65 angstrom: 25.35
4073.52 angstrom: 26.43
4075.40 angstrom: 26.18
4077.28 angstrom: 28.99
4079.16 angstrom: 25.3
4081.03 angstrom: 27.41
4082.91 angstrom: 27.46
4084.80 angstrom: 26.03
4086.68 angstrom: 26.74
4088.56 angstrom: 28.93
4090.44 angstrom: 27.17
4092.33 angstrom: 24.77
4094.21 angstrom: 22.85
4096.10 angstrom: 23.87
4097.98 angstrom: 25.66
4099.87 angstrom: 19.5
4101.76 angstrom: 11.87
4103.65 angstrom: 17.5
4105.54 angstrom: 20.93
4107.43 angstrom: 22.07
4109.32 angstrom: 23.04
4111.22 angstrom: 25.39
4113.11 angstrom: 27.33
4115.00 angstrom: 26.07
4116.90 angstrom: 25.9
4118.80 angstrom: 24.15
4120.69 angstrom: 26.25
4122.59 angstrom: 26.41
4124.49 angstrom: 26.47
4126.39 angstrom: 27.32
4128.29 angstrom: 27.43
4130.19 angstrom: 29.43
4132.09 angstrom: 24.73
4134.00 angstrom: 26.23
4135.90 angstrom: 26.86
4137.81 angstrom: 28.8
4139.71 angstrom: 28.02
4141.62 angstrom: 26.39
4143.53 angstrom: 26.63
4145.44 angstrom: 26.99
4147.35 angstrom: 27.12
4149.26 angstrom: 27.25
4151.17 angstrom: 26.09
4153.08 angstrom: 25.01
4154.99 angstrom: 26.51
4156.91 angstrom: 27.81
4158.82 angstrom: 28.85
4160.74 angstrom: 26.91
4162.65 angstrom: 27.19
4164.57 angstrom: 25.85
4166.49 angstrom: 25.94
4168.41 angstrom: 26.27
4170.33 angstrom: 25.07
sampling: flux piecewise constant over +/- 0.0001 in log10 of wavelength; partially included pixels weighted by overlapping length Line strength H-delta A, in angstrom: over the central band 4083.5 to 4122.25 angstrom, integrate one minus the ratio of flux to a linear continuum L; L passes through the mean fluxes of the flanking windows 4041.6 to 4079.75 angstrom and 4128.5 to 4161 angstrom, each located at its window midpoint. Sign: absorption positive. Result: 4.0 angstrom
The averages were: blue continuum 26.3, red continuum 27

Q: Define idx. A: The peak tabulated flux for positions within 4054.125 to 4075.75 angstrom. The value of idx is 28.63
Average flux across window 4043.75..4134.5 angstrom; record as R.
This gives 25.4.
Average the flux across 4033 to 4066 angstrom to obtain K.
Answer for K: 26.1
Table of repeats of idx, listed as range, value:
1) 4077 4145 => 29.43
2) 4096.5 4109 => 25.66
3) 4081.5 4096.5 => 28.93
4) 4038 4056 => 28.64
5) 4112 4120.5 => 27.33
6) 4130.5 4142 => 28.8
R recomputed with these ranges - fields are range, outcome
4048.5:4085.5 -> 26.5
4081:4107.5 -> 23.4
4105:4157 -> 26.2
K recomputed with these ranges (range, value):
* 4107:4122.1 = 25.2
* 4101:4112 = 20.2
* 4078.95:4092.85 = 26.9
